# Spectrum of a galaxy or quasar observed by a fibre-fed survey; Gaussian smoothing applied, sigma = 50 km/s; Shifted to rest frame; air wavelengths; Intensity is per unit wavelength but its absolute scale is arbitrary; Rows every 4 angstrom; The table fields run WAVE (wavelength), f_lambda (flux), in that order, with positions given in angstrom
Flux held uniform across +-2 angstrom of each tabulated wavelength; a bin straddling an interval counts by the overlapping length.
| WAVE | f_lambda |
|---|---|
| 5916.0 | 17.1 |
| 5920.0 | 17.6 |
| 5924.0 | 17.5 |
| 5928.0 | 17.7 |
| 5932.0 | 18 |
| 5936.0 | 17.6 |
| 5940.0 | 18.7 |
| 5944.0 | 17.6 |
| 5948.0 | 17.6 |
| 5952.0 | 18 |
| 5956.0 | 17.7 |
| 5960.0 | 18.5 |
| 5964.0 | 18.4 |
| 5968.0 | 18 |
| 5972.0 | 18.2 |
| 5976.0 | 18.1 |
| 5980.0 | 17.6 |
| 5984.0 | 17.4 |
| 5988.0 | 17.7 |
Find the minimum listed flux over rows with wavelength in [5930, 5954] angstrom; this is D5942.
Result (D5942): 17.6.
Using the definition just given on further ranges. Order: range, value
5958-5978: 18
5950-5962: 17.7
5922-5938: 17.5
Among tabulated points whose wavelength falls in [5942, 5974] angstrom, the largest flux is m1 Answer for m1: 18.5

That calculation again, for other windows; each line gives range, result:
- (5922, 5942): 18.7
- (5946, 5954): 18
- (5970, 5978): 18.2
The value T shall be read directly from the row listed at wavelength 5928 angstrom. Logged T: 17.7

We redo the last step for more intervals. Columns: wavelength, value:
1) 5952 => 18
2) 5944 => 17.6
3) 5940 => 18.7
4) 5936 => 17.6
